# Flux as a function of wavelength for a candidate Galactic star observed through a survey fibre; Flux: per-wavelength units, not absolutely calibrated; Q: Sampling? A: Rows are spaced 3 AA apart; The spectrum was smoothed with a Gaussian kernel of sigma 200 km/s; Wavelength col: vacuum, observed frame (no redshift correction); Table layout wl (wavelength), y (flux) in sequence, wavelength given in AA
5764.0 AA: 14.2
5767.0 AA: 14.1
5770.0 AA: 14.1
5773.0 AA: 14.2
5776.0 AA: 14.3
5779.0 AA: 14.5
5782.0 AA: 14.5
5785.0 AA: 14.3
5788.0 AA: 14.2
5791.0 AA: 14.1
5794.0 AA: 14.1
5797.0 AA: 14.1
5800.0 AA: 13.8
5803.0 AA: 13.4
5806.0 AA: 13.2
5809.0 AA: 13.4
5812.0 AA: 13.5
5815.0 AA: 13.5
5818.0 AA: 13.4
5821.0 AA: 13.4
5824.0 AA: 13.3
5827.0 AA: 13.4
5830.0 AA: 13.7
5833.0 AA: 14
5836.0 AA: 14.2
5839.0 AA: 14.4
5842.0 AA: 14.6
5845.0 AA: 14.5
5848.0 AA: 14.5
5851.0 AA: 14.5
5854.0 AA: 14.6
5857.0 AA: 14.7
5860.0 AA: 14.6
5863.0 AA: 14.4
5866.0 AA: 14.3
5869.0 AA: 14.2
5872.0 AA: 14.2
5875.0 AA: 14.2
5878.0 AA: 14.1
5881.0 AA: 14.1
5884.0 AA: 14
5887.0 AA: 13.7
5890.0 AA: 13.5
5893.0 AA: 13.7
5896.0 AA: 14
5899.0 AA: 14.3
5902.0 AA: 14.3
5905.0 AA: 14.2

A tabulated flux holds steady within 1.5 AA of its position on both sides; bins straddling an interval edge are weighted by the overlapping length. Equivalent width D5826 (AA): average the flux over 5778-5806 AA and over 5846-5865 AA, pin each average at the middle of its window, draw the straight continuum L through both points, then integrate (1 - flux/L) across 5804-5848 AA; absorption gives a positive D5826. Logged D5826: 1.68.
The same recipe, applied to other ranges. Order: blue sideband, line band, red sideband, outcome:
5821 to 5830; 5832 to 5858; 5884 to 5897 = -1.79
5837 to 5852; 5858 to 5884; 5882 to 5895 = -0.39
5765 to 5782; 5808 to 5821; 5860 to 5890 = 0.70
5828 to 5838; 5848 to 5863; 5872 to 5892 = -0.66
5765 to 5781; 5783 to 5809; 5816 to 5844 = 0.36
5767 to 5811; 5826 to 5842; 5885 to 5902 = -0.07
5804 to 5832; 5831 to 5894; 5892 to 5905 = -2.00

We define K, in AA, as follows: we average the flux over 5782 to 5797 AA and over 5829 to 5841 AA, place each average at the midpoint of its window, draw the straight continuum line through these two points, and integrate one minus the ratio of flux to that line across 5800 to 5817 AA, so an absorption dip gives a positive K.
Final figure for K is 0.9 AA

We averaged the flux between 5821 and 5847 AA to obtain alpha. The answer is 14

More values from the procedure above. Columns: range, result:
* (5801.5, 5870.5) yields 14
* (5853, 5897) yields 14.1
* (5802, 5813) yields 13.4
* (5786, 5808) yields 13.8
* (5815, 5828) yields 13.4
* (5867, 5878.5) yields 14.2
